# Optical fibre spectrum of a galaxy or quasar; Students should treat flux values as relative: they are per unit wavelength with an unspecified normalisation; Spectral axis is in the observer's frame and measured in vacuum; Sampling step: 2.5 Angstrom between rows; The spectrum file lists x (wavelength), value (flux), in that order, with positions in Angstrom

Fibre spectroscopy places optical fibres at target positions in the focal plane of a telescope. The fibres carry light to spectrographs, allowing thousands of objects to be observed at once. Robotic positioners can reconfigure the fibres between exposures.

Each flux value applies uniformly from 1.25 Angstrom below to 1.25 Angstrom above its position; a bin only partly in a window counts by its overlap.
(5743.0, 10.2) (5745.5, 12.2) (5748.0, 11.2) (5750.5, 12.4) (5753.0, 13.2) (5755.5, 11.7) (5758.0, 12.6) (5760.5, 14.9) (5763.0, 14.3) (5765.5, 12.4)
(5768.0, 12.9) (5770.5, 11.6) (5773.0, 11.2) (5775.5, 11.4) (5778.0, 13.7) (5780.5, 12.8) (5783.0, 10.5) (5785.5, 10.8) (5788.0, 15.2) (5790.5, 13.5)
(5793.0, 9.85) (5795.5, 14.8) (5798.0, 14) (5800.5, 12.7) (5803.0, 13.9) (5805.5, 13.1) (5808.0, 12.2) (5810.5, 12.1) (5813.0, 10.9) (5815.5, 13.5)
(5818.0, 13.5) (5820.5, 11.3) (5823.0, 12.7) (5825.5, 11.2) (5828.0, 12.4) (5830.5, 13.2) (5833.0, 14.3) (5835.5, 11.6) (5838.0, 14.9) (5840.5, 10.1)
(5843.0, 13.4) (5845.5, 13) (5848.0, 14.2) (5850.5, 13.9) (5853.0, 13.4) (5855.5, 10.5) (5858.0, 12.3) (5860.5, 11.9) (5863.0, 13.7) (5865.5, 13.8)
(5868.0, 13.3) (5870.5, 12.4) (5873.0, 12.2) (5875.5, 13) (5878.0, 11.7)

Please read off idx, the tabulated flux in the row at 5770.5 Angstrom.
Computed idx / 11.6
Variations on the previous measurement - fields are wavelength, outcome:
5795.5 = 14.8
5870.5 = 12.4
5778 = 13.7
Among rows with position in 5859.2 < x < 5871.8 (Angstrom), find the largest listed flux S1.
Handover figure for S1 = 13.8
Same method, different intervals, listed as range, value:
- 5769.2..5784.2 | 13.7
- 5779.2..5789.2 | 15.2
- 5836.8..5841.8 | 14.9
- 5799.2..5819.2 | 13.9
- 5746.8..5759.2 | 13.2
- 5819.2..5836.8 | 14.3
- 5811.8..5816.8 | 13.5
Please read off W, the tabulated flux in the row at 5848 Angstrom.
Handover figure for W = 14.2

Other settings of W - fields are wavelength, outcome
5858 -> 12.3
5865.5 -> 13.8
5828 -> 12.4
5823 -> 12.7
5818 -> 13.5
